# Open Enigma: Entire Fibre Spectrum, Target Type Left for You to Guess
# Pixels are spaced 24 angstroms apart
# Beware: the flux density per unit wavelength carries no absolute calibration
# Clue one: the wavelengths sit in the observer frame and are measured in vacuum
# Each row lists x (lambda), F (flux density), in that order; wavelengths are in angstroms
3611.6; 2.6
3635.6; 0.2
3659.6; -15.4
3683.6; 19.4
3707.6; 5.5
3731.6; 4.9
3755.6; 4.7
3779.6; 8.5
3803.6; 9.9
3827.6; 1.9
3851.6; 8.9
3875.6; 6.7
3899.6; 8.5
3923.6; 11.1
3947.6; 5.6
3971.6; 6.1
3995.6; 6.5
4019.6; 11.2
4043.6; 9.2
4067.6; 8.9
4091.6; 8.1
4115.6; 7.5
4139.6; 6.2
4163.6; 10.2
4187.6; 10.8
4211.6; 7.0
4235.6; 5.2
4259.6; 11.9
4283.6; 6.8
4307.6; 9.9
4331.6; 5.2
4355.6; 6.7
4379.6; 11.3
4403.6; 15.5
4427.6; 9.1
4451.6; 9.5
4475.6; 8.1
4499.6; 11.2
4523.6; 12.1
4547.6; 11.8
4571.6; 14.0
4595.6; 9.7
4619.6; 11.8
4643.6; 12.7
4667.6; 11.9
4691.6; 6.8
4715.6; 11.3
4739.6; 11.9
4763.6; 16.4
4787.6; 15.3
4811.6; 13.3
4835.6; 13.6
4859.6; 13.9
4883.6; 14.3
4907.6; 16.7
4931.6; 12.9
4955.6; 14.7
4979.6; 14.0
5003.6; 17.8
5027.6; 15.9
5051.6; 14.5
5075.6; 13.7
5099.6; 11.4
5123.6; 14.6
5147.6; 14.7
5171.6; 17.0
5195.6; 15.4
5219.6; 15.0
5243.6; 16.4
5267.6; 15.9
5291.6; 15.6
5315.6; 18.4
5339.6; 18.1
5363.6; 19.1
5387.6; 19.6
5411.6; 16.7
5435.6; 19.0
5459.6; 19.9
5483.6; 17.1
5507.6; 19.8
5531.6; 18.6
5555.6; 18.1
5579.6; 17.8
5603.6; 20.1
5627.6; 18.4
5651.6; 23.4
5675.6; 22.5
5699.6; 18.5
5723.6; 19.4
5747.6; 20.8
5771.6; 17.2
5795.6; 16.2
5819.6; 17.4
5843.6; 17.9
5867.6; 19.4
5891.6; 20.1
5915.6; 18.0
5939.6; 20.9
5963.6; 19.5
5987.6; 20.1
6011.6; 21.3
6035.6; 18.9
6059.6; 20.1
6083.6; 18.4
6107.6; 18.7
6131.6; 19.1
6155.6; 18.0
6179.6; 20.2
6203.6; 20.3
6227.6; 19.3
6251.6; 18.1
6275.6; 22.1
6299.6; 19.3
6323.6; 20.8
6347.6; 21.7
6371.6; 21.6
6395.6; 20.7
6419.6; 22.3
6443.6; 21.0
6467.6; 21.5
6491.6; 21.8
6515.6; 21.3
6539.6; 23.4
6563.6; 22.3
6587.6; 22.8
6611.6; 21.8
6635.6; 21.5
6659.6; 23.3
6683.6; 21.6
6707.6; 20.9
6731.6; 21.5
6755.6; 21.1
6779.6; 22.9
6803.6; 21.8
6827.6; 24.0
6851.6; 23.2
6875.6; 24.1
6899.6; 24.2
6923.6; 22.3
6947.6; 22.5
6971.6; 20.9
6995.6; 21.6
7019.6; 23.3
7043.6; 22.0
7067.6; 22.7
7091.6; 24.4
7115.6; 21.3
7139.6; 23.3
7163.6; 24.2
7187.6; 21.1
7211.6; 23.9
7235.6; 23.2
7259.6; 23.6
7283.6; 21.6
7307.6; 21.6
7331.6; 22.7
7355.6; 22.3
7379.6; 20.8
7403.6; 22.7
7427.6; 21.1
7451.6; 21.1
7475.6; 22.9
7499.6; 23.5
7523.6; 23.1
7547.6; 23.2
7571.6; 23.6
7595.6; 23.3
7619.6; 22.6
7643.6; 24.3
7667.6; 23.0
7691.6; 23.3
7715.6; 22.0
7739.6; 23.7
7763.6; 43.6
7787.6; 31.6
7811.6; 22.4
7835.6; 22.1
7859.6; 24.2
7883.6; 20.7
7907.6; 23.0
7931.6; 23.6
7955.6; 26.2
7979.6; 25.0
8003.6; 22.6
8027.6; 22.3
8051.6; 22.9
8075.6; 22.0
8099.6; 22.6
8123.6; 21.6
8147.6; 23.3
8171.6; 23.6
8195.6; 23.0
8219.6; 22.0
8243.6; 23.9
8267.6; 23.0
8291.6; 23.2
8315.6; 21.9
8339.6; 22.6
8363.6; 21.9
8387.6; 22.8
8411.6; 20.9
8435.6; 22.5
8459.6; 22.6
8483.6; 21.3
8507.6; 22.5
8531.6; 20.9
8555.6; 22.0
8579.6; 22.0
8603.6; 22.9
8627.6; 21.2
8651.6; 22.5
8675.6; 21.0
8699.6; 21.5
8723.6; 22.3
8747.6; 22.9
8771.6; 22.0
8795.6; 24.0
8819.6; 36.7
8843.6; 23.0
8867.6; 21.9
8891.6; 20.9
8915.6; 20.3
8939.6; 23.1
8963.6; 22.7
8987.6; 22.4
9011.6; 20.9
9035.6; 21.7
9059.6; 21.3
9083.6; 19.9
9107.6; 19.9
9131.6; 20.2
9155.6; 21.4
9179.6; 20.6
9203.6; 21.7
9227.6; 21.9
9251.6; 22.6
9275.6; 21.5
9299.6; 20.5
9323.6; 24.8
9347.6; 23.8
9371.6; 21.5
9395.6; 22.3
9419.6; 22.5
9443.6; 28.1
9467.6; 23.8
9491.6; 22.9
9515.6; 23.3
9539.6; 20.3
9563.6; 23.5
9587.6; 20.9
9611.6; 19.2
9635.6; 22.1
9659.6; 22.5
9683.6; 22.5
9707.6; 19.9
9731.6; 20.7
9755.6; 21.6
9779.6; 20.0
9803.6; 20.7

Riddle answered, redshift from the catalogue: 0.184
